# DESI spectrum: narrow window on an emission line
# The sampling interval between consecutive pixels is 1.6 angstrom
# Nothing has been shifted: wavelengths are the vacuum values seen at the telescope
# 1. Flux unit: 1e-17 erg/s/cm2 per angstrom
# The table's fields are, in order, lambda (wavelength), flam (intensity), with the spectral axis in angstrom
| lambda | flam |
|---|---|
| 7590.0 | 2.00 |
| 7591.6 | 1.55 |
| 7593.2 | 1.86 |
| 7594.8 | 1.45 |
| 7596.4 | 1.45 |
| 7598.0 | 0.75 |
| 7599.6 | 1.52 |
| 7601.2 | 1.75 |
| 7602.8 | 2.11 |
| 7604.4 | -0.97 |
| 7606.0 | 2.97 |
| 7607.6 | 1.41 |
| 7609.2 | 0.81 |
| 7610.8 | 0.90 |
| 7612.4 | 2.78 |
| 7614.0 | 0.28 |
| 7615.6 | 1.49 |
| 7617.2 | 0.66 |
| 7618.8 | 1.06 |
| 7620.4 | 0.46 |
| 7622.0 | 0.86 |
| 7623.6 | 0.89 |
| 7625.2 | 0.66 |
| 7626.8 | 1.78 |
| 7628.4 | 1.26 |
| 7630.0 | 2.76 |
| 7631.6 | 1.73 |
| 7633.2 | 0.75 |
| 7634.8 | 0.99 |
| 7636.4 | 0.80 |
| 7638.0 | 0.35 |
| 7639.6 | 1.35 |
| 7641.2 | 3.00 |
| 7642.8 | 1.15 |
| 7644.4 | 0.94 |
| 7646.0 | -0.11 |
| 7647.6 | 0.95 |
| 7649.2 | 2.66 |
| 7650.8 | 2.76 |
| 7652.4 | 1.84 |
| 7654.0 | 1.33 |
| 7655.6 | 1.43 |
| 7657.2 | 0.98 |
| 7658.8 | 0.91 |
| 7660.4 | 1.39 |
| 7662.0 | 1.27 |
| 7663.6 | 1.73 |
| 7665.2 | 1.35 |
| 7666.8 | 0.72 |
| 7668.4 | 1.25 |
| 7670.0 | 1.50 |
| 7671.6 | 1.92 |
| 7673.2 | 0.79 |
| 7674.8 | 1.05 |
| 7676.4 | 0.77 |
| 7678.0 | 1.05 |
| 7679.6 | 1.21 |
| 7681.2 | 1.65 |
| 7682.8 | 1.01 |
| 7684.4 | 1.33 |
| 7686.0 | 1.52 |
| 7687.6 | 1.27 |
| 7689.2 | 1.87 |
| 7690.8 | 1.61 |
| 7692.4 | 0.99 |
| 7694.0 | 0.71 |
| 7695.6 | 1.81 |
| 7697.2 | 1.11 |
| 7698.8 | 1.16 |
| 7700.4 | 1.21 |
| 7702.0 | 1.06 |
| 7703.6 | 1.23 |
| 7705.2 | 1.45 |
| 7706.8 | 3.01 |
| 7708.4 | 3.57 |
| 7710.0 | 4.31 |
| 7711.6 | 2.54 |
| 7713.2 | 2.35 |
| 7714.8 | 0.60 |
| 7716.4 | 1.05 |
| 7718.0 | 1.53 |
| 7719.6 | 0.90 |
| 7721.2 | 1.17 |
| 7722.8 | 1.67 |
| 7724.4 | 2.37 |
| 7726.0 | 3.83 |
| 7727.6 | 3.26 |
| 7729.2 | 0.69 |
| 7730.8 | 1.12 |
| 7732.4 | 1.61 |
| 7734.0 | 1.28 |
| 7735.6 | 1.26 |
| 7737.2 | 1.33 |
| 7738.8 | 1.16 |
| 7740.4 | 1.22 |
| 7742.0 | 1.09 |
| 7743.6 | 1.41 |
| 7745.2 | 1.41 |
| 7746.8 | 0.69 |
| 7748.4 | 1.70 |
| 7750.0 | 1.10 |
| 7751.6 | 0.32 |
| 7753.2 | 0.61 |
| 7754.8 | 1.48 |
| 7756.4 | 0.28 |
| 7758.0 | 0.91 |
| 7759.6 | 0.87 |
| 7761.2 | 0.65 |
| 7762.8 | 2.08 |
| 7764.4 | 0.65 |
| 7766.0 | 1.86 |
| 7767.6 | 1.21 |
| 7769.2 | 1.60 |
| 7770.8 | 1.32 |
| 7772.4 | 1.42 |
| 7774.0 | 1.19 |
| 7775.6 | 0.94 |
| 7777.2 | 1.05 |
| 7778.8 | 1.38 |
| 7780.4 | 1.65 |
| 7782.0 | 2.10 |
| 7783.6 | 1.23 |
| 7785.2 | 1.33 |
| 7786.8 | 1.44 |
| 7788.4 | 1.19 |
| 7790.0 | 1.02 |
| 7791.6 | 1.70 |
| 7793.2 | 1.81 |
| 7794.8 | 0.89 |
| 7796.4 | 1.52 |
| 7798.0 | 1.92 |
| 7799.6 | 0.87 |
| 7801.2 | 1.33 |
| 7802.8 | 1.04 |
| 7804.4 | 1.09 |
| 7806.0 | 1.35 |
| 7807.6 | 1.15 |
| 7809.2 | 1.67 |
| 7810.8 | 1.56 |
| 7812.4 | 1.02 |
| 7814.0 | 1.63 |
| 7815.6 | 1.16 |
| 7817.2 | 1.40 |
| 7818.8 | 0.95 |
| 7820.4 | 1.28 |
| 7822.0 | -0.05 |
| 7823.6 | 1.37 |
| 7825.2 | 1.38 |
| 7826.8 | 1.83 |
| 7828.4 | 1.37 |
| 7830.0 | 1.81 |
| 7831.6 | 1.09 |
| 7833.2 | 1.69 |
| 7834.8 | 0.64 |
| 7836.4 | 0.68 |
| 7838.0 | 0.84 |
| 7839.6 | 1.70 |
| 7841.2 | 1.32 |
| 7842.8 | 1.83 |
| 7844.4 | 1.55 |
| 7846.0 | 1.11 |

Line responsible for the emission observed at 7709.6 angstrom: [S II]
